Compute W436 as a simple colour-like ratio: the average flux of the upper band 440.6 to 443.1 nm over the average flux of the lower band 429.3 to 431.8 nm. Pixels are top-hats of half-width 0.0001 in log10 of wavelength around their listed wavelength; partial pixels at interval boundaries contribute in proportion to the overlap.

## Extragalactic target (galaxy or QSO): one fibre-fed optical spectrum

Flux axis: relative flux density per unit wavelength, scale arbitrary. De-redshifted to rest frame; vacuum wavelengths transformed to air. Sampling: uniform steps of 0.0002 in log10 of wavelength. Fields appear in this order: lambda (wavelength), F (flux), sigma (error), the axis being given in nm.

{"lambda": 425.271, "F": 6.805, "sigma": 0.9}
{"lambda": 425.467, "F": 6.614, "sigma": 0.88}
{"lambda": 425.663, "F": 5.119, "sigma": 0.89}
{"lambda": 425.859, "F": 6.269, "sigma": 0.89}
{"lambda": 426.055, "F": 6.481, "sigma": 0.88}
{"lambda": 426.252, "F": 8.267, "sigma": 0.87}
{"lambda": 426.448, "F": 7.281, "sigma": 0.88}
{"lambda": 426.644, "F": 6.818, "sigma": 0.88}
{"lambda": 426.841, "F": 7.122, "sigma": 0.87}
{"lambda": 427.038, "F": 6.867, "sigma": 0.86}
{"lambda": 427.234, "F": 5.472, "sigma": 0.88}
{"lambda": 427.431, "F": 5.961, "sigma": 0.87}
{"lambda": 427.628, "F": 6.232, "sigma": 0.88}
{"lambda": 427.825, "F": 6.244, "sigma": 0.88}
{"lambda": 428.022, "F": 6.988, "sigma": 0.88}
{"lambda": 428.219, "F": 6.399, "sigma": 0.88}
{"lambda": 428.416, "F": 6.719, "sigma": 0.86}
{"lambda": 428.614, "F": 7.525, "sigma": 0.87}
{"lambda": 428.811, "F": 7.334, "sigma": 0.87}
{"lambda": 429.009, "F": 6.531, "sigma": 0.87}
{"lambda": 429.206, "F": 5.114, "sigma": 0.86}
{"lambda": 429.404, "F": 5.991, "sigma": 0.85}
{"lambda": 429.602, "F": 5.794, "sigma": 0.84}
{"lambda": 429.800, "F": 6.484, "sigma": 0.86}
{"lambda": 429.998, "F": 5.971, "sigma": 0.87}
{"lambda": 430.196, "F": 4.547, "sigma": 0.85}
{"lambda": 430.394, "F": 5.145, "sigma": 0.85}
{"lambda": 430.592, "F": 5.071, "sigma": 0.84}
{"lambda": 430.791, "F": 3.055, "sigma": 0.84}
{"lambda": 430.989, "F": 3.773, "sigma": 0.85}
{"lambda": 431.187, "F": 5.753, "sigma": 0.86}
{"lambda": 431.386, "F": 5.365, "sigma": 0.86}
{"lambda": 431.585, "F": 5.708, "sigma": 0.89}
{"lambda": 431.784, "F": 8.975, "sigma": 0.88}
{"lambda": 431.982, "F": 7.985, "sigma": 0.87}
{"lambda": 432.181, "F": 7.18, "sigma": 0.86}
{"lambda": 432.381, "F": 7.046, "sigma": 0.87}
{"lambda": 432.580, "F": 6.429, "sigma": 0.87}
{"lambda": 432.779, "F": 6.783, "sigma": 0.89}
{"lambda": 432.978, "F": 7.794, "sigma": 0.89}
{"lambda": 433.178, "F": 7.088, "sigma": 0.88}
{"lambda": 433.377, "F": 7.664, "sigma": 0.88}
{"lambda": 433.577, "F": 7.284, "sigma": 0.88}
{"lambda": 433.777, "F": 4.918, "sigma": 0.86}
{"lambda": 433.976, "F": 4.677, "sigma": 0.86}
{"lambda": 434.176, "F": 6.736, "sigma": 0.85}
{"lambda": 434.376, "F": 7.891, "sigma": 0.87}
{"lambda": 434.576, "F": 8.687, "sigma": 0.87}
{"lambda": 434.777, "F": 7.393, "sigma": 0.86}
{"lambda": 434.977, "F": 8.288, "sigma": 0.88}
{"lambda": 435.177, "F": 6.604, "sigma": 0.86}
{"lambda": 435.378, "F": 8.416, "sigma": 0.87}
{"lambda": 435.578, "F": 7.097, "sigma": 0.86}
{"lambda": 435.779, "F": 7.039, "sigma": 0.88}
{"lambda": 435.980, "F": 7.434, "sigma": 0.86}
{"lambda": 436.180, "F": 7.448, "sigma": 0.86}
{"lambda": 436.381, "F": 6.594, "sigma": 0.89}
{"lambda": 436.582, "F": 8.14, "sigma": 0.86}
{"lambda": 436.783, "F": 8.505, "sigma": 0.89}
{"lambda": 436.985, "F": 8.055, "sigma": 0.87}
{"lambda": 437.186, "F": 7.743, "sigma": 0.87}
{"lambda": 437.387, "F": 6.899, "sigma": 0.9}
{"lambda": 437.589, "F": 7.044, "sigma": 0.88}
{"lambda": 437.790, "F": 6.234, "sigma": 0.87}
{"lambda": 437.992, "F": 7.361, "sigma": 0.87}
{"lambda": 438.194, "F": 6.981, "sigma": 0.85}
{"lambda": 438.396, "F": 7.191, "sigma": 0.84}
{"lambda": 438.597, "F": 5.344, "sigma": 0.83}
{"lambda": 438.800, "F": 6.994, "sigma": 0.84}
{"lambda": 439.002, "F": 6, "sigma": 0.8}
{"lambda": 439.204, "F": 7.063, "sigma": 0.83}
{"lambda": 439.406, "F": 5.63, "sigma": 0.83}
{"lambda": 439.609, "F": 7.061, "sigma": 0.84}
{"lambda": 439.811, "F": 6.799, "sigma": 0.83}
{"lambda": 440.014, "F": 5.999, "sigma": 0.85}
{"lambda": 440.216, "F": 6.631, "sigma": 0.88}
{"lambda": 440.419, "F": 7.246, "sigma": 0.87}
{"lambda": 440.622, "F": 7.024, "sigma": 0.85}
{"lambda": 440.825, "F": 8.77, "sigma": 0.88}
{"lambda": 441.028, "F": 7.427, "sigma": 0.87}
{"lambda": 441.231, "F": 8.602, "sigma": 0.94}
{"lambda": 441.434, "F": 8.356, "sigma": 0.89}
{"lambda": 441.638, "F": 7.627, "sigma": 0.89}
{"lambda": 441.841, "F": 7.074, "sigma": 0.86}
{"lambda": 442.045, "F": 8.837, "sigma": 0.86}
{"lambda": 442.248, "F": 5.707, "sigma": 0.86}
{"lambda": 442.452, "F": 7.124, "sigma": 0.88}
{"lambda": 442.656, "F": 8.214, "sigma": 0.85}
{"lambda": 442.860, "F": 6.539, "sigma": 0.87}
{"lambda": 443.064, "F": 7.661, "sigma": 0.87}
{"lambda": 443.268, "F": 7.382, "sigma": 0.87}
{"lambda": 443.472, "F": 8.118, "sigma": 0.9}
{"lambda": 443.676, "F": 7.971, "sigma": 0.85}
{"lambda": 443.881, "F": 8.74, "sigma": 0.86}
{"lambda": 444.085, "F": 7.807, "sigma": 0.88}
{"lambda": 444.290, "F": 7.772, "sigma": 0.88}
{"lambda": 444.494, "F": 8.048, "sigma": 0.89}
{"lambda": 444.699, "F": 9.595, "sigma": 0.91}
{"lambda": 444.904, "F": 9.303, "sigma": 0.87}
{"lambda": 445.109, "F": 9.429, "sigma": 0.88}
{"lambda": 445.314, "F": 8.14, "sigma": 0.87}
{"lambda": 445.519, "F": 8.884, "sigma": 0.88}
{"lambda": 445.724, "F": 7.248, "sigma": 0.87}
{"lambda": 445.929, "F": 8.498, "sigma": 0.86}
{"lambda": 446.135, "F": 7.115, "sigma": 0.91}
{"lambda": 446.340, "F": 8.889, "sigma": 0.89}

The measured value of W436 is 1.41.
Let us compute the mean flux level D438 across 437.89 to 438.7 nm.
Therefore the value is 6.71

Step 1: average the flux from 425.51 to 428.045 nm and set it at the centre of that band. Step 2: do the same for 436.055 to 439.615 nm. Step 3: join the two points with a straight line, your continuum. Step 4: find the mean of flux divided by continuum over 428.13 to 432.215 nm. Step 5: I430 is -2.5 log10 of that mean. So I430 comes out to 0.12 mag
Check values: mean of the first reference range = 6.54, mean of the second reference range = 7.02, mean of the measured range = 6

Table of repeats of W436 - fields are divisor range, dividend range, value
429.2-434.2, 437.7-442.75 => 1.16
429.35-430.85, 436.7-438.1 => 1.40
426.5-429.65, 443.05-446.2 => 1.28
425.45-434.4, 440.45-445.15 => 1.25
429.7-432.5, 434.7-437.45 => 1.29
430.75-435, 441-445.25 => 1.19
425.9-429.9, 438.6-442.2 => 1.09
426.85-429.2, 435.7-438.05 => 1.13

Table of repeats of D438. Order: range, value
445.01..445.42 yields 8.78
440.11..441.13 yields 7.42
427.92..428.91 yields 6.99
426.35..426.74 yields 7.06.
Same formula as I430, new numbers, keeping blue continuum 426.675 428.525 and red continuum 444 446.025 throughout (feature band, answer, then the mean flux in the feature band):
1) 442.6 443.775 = 0.09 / 7.63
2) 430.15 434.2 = 0.14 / 6.15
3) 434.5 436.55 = -0.02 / 7.51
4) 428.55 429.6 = 0.04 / 6.4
